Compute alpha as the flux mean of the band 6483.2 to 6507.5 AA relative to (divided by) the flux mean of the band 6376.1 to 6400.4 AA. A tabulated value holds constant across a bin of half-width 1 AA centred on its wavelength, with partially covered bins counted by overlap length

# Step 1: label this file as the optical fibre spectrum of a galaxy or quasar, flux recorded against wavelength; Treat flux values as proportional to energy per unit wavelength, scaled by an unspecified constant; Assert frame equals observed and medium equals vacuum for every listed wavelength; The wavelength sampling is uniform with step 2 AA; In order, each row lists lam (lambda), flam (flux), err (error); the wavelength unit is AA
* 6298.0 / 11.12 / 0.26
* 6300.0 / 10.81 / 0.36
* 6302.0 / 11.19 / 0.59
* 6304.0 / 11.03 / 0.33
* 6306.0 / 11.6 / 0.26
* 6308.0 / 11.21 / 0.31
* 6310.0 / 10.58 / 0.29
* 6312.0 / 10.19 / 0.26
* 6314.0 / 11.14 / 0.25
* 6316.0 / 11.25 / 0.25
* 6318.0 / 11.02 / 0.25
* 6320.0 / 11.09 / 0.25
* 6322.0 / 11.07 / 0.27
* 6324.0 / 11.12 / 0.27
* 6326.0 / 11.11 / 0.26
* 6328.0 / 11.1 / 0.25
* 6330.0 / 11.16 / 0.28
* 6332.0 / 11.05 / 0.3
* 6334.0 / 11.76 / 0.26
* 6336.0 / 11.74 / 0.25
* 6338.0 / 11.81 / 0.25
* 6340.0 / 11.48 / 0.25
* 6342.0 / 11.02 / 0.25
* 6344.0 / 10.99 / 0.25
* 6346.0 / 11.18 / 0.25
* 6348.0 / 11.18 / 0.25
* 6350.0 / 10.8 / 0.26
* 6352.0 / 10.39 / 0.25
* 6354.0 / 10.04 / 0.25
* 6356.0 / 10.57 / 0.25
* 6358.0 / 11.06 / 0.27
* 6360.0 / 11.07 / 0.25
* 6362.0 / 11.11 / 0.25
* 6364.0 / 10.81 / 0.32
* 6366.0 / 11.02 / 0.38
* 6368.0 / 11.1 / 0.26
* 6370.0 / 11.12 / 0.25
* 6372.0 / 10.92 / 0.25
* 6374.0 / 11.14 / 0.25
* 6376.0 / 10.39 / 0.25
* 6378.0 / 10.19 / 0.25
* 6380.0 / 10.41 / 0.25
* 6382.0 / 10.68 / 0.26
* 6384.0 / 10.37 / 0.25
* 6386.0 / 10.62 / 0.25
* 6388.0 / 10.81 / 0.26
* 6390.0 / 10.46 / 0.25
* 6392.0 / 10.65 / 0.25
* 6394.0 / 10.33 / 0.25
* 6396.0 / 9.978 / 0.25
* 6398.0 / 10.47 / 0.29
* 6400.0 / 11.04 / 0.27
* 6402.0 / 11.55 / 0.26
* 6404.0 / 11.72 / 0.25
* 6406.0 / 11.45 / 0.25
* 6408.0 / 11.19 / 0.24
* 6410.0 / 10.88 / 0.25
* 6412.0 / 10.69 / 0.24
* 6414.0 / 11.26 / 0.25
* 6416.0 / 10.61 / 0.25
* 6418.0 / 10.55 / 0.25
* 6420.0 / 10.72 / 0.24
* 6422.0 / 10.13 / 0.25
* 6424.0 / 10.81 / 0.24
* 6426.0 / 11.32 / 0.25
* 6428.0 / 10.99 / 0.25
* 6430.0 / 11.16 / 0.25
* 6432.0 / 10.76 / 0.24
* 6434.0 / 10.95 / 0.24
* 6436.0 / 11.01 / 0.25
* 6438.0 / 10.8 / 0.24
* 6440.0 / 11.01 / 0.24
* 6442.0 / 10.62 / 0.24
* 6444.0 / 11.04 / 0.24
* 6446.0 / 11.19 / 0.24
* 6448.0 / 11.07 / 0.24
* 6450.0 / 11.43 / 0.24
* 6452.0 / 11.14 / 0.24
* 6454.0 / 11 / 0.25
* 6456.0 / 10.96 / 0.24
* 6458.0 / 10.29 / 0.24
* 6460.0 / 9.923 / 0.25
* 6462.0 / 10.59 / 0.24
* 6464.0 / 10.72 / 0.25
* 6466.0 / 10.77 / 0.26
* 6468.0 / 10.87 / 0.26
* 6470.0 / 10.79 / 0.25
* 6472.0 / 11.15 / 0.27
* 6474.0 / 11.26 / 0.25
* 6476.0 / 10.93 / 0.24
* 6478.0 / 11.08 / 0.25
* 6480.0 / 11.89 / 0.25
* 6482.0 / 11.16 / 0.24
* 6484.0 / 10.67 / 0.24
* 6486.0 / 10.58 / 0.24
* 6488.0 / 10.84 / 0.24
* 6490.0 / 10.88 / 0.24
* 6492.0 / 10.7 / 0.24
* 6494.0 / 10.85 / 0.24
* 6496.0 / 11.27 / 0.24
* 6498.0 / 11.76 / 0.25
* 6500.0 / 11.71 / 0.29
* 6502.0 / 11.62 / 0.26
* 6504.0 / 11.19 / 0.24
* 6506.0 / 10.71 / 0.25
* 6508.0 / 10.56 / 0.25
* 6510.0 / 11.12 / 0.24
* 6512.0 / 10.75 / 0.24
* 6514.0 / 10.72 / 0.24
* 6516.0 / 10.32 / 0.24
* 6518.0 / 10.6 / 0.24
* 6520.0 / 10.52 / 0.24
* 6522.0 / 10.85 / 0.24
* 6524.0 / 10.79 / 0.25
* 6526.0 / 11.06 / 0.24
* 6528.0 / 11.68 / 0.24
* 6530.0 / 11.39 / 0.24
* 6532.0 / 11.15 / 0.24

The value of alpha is 1.05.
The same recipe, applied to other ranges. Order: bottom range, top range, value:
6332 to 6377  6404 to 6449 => 0.99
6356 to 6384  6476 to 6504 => 1.03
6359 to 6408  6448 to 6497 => 1.01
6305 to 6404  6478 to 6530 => 1.01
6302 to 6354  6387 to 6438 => 0.98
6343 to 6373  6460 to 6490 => 1.00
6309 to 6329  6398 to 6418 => 1.01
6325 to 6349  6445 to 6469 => 0.96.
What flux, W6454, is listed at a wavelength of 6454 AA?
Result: 11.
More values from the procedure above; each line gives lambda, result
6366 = 11.02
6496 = 11.27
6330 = 11.16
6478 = 11.08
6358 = 11.06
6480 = 11.89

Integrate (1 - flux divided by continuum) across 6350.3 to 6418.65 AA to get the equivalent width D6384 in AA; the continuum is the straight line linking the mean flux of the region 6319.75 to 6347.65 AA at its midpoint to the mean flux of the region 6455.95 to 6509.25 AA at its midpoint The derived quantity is 2.3 AA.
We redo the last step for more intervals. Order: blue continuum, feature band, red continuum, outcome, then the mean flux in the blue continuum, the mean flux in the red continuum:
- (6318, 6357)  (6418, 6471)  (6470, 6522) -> 0.8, 11.1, 11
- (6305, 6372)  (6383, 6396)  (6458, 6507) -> 0.6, 11.1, 11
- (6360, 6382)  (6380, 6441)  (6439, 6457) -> 0.6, 10.8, 11.1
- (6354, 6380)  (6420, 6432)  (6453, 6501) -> 0.0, 10.8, 10.9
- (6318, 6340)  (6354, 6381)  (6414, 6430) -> 0.7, 11.3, 10.8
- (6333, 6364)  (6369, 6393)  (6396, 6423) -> 0.7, 11.1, 10.9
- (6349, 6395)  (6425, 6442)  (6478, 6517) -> -0.2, 10.7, 11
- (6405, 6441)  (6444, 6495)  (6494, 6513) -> 0.7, 10.9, 11.2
